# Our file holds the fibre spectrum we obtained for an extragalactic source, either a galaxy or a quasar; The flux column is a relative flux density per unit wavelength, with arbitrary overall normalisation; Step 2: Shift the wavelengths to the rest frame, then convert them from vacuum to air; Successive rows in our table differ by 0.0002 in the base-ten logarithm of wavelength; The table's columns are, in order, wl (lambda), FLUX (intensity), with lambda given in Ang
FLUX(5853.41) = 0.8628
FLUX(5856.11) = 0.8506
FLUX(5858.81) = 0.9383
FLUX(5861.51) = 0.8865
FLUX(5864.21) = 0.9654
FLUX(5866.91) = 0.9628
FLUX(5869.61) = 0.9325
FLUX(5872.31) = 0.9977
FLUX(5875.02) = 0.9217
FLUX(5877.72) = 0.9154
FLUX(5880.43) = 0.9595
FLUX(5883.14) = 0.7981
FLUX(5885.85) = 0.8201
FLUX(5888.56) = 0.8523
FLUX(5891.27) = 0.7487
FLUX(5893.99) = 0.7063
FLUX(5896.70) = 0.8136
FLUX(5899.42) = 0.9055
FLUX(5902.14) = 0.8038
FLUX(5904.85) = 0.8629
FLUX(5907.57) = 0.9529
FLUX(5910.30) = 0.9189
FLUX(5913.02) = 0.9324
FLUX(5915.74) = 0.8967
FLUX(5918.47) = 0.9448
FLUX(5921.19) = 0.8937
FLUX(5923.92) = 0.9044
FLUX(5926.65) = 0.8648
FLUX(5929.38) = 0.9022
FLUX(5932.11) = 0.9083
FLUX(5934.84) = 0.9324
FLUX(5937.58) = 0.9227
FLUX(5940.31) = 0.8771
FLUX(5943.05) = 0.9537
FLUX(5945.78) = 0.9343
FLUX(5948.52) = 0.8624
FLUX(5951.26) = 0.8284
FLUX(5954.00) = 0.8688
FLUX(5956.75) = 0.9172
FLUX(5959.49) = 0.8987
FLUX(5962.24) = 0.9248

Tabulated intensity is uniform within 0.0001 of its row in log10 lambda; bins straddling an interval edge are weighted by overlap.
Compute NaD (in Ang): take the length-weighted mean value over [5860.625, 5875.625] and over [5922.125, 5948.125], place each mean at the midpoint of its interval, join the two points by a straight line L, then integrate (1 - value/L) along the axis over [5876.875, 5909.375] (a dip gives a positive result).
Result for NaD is 3.1 Ang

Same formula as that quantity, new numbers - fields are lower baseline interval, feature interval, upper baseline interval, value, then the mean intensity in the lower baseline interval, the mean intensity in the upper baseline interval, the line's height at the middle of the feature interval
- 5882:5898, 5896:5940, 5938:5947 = -2.0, 0.79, 0.922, 0.861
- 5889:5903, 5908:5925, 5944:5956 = -1.8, 0.799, 0.879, 0.829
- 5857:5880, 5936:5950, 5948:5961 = -0.4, 0.939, 0.876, 0.884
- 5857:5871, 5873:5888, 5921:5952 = 0.7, 0.935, 0.9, 0.927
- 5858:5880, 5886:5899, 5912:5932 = 1.9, 0.941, 0.905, 0.925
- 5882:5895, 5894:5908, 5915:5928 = -0.3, 0.787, 0.901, 0.83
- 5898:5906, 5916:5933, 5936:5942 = -0.3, 0.857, 0.903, 0.885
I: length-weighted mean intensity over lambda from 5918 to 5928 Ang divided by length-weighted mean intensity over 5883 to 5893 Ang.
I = 1.1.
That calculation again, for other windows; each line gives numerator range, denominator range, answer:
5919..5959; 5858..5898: 1.02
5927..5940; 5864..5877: 0.95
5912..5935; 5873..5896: 1.08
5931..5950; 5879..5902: 1.11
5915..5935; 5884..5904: 1.12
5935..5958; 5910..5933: 0.99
